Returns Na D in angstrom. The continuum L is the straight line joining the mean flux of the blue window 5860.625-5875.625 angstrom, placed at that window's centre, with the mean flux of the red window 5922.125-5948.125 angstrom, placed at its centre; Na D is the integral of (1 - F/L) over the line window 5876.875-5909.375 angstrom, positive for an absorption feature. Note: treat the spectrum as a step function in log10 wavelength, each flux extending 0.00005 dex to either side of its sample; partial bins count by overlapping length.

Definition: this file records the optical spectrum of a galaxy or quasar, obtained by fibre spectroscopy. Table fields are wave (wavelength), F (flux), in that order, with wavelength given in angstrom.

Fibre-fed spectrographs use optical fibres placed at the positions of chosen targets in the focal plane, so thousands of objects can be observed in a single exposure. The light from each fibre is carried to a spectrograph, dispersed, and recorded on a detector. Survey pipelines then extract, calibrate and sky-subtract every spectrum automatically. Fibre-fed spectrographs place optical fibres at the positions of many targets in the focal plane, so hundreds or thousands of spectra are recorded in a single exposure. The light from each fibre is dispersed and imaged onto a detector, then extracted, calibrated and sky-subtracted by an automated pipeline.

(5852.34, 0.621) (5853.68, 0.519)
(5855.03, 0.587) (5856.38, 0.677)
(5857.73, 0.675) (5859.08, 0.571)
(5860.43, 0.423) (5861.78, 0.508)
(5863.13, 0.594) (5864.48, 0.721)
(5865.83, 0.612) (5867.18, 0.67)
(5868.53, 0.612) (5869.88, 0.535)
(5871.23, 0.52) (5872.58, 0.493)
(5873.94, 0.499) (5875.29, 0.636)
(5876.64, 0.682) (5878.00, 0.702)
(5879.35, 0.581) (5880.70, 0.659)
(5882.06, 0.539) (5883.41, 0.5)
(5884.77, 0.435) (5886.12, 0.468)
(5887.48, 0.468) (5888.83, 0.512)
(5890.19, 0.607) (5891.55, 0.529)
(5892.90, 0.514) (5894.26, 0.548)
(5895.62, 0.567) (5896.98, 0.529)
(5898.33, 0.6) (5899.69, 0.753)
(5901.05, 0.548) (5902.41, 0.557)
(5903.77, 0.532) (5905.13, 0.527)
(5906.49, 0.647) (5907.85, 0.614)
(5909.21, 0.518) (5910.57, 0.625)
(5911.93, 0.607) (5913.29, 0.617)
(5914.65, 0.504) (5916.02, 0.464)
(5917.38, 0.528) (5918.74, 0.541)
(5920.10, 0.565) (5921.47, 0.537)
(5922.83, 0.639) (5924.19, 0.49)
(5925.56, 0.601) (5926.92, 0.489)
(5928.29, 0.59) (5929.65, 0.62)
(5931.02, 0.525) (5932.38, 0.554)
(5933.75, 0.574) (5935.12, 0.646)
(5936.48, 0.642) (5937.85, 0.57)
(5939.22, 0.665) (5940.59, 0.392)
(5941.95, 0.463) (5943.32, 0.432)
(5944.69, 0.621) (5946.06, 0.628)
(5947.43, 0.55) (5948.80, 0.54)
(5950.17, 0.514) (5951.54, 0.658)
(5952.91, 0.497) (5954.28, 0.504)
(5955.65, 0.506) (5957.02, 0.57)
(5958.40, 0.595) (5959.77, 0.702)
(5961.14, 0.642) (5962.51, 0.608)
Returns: 0.4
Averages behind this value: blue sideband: 0.576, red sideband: 0.563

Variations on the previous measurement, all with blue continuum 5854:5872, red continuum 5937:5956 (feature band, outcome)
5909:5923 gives 0.0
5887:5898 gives 0.7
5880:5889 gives 1.0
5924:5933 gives -0.1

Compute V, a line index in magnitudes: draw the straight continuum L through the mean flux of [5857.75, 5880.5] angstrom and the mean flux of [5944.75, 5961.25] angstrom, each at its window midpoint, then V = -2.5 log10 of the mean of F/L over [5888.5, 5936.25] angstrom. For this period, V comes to 0.03 mag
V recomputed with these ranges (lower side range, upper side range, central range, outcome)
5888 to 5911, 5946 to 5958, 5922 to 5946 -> -0.01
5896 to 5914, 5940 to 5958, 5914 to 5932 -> 0.04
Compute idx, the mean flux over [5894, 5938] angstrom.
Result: 0.572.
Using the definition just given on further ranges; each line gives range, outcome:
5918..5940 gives 0.577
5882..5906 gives 0.542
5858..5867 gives 0.582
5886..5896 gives 0.528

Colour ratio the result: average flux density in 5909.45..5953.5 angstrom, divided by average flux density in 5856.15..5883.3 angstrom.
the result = 0.94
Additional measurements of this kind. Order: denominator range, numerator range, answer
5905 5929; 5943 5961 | 1.01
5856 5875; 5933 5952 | 0.97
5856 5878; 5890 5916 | 0.97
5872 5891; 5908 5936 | 1.01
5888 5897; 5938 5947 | 0.99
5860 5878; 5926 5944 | 0.94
